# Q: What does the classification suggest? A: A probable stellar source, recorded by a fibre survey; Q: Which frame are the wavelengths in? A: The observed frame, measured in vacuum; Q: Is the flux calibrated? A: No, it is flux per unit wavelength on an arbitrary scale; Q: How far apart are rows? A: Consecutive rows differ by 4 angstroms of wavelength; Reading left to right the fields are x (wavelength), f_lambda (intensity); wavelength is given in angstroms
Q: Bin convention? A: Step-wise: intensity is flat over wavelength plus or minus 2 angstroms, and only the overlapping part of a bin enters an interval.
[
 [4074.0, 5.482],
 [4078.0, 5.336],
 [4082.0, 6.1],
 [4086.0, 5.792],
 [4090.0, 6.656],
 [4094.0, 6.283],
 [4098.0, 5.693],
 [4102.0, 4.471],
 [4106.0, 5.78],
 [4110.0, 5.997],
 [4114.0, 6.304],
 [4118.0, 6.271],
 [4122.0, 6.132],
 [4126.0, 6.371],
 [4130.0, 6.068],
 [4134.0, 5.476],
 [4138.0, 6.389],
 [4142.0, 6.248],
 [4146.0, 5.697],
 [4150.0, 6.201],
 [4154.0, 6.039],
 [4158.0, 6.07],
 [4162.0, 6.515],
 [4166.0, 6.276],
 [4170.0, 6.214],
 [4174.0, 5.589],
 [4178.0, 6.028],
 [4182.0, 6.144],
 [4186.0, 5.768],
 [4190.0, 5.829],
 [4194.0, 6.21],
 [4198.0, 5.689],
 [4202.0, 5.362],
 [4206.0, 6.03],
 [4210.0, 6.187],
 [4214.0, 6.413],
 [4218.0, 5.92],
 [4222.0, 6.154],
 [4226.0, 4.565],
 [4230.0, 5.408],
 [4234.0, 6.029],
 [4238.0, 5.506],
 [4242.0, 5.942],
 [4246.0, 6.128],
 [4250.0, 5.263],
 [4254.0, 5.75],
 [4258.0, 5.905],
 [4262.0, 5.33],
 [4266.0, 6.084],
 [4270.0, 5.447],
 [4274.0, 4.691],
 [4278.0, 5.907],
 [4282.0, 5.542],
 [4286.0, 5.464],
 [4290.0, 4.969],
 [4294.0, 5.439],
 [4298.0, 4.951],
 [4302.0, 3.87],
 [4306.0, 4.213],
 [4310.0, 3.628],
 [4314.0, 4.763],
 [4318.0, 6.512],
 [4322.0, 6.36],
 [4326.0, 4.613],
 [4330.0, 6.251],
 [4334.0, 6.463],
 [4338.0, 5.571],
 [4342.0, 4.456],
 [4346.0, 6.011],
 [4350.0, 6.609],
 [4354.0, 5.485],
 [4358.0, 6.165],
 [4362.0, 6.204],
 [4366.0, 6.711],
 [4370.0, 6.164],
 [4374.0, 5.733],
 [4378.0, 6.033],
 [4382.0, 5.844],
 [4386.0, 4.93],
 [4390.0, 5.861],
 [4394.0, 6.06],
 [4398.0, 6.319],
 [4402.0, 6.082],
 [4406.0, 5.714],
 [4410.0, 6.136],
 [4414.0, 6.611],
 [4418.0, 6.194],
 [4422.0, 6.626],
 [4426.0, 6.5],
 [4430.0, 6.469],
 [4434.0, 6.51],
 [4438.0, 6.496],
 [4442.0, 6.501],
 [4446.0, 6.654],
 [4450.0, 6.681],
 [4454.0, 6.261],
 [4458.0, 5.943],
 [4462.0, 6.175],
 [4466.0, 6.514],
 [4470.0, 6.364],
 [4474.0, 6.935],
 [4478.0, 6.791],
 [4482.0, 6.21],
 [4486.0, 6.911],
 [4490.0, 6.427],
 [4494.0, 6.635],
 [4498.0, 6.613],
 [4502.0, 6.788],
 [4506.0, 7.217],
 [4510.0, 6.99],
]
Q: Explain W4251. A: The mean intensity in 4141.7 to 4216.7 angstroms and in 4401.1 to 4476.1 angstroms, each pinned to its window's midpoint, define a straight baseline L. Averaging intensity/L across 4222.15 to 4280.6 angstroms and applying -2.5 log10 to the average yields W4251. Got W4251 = 0.10 mag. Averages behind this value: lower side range 6.02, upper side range 6.39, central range 5.59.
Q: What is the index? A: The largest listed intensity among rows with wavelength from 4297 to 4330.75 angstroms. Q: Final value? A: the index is 6.512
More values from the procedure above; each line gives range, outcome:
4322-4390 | 6.711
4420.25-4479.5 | 6.935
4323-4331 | 6.251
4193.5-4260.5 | 6.413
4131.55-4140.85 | 6.389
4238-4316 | 6.128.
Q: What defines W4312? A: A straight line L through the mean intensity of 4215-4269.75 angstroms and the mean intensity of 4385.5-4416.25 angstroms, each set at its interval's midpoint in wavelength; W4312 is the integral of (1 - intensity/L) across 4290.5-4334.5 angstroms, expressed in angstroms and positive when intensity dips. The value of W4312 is 5.30 angstroms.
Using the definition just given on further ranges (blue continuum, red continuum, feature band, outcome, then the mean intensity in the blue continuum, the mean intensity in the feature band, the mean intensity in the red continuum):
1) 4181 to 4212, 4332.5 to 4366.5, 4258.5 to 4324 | 7.73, 5.89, 5.21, 5.92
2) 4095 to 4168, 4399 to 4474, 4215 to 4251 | 2.57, 6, 5.69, 6.37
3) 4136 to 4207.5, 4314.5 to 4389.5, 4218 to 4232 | 1.22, 6.02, 5.45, 5.87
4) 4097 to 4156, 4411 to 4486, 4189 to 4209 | 0.74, 5.95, 5.84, 6.48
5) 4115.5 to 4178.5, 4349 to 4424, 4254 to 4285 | 2.64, 6.1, 5.57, 6.07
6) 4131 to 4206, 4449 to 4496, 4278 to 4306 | 5.18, 5.99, 5.04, 6.48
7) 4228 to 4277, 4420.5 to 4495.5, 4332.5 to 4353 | 0.76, 5.63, 5.79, 6.5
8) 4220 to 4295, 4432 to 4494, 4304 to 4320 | 2.84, 5.56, 4.78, 6.5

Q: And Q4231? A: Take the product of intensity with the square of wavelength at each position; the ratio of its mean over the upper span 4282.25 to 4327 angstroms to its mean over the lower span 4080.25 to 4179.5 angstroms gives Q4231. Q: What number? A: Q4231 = 0.90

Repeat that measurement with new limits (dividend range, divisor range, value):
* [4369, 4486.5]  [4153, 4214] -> 1.17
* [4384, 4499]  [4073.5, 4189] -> 1.23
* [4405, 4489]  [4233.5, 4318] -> 1.32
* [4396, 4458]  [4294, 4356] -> 1.25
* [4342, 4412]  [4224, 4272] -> 1.13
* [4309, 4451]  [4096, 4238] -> 1.12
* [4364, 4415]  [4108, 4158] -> 1.11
